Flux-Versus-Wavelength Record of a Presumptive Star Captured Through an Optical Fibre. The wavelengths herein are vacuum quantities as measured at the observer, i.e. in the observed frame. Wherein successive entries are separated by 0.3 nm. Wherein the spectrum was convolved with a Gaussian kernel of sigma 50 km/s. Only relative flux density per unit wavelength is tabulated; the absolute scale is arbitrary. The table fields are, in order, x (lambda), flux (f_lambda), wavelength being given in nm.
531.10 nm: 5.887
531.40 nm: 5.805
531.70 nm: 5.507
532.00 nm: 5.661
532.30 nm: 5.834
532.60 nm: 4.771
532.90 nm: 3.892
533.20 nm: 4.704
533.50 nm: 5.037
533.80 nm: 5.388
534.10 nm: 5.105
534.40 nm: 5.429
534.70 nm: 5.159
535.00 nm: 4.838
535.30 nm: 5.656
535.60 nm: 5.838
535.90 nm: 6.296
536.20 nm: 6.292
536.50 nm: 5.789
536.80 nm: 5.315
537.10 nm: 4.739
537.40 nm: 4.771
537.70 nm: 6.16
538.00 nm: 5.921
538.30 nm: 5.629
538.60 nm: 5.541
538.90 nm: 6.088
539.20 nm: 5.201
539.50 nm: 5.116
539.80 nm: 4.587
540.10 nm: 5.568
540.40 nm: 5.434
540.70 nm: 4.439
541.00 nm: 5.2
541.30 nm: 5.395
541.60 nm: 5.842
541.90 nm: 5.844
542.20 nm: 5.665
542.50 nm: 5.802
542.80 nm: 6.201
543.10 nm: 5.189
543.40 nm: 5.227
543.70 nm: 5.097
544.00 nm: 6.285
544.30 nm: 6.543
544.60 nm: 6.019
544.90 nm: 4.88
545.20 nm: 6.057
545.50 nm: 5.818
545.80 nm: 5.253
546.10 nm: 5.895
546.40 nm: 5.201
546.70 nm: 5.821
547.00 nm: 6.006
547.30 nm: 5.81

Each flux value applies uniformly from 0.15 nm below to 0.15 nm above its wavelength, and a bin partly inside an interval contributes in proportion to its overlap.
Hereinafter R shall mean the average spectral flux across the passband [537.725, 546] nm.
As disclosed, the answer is 5.56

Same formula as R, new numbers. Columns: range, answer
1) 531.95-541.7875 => 5.35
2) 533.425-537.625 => 5.42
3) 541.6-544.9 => 5.75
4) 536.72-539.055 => 5.53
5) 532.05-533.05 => 4.92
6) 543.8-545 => 5.94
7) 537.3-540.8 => 5.39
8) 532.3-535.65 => 5.09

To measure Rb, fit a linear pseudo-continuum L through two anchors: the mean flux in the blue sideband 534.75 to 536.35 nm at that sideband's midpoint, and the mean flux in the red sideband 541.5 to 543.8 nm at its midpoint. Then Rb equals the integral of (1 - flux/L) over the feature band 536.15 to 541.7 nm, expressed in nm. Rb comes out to 0.27 nm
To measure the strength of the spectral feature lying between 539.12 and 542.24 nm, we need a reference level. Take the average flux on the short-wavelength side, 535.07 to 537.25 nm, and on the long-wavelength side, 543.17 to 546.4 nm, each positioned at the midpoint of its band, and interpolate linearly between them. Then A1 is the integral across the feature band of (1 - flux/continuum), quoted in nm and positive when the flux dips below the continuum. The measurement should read 0.21 nm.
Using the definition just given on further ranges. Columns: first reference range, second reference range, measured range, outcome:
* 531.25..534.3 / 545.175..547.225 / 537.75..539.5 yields -0.08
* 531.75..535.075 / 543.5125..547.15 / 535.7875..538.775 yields -0.19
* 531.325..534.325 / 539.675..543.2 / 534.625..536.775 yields -0.18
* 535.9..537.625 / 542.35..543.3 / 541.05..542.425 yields 0.00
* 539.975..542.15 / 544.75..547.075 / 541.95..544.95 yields -0.12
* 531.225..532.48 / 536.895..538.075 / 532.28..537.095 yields 0.19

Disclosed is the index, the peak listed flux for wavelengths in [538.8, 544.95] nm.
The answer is 6.543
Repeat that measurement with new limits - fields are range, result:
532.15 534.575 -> 5.834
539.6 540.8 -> 5.568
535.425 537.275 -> 6.296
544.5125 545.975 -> 6.057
